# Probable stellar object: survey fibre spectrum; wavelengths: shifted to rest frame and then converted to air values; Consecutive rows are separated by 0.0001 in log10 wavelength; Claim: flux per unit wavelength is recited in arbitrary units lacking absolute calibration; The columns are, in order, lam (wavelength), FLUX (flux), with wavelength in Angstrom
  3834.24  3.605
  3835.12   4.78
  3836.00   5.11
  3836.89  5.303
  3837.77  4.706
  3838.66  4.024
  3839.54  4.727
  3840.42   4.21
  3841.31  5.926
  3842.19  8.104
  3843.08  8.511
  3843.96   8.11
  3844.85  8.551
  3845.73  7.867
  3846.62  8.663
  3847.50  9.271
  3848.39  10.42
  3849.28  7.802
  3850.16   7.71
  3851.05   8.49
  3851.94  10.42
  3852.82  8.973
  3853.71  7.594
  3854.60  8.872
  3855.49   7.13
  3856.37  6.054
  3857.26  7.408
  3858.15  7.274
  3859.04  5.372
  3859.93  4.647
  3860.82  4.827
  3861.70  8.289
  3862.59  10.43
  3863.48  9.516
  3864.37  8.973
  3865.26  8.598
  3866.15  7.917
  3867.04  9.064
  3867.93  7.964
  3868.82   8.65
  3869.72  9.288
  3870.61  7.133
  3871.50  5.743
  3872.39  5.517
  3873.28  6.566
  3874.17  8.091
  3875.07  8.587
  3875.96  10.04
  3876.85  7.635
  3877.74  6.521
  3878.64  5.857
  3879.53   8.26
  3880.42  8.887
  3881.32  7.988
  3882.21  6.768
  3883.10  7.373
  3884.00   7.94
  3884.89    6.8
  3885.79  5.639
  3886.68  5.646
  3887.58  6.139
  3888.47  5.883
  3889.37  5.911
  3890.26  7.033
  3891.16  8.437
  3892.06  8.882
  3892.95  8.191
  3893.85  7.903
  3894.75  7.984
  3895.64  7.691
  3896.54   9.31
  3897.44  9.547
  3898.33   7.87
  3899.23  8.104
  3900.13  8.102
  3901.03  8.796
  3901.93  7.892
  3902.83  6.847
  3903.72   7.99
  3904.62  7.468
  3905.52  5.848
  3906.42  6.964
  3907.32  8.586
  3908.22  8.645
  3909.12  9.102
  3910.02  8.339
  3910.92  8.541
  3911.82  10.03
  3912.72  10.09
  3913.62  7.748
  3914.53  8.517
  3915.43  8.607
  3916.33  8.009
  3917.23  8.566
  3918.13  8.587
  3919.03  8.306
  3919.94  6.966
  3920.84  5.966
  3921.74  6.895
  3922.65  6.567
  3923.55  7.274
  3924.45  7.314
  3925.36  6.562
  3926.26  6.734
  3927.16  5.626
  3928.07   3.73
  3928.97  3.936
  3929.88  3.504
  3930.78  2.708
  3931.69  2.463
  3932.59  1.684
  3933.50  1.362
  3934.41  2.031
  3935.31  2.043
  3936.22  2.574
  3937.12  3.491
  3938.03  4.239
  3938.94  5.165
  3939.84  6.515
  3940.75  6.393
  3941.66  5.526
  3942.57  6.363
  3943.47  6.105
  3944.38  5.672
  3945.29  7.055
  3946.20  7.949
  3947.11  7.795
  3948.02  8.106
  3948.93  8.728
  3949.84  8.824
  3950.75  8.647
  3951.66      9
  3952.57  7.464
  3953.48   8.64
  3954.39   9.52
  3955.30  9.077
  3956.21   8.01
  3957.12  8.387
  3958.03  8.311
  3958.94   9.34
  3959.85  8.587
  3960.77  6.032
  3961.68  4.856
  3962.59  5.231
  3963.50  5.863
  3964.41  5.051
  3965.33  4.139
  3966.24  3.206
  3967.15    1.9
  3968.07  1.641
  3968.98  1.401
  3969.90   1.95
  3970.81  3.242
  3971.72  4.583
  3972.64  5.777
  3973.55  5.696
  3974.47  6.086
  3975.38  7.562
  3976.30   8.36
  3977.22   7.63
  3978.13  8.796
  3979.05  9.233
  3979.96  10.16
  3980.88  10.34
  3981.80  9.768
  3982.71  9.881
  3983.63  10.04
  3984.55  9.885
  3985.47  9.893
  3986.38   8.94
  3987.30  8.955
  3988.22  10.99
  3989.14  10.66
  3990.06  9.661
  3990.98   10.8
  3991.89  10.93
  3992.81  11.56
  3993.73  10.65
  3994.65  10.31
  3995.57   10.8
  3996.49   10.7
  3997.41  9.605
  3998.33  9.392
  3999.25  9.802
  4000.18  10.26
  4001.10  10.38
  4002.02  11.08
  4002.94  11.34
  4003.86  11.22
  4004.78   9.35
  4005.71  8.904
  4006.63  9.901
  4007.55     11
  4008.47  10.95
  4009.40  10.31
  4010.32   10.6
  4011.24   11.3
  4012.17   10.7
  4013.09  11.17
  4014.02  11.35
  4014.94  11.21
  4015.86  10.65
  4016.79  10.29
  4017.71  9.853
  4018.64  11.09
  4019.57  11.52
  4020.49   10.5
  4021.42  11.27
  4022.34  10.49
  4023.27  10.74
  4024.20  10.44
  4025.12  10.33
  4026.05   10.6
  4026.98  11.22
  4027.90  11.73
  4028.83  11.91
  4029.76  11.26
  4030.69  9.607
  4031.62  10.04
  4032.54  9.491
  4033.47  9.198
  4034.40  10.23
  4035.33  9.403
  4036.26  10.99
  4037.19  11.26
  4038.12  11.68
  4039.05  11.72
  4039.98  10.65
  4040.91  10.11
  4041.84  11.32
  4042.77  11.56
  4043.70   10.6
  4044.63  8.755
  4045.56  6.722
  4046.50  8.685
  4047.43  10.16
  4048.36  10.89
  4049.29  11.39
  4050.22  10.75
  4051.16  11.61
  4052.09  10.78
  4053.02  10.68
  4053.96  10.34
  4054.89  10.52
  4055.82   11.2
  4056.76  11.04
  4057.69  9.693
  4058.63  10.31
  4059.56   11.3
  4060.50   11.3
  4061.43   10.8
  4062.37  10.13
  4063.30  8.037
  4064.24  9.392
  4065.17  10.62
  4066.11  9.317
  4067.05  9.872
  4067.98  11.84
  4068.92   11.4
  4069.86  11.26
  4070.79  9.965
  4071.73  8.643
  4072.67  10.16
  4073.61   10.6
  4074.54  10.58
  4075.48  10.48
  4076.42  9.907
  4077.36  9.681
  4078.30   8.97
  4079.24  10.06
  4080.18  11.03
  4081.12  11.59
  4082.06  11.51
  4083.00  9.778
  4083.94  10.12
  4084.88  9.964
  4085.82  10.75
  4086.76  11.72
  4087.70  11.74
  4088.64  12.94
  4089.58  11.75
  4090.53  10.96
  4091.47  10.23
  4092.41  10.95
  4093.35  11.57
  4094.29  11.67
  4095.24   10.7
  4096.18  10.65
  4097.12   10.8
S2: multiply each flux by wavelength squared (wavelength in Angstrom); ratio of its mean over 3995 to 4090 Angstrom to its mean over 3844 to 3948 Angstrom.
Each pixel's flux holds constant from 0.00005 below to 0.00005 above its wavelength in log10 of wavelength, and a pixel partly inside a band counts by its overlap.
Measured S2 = 1.6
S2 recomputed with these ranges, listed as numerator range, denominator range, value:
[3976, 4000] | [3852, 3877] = 1.36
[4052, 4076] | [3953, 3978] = 1.83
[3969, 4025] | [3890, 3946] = 1.50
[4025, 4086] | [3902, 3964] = 1.64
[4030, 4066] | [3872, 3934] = 1.56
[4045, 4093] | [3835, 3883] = 1.56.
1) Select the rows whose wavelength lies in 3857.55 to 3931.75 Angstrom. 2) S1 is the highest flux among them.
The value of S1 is 10.43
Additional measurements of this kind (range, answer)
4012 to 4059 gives 11.91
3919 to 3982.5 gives 10.34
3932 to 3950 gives 8.824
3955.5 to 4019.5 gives 11.56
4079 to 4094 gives 12.94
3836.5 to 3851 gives 10.42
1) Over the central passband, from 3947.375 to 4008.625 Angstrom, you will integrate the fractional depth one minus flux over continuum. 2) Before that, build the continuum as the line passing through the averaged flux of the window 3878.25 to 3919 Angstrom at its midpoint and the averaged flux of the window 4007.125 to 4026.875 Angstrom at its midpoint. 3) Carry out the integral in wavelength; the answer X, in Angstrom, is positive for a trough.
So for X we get 9.7 Angstrom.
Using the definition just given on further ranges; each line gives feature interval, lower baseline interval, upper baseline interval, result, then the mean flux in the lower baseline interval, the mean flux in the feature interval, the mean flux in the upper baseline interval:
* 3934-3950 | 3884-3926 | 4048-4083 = 5.0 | 7.74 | 5.77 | 10.5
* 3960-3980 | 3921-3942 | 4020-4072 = 3.8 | 4.55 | 5.33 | 10.5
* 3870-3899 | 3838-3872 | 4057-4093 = 2.2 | 7.68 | 7.45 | 10.5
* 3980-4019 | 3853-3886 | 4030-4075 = -3.4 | 7.57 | 10.4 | 10.4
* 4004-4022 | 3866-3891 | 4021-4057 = -1.1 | 7.32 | 10.6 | 10.5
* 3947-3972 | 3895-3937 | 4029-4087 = 4.6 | 6.72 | 6.33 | 10.4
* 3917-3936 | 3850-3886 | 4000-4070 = 7.8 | 7.69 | 5.11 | 10.5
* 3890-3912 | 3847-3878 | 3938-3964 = -1.4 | 7.92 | 8.15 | 7.34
